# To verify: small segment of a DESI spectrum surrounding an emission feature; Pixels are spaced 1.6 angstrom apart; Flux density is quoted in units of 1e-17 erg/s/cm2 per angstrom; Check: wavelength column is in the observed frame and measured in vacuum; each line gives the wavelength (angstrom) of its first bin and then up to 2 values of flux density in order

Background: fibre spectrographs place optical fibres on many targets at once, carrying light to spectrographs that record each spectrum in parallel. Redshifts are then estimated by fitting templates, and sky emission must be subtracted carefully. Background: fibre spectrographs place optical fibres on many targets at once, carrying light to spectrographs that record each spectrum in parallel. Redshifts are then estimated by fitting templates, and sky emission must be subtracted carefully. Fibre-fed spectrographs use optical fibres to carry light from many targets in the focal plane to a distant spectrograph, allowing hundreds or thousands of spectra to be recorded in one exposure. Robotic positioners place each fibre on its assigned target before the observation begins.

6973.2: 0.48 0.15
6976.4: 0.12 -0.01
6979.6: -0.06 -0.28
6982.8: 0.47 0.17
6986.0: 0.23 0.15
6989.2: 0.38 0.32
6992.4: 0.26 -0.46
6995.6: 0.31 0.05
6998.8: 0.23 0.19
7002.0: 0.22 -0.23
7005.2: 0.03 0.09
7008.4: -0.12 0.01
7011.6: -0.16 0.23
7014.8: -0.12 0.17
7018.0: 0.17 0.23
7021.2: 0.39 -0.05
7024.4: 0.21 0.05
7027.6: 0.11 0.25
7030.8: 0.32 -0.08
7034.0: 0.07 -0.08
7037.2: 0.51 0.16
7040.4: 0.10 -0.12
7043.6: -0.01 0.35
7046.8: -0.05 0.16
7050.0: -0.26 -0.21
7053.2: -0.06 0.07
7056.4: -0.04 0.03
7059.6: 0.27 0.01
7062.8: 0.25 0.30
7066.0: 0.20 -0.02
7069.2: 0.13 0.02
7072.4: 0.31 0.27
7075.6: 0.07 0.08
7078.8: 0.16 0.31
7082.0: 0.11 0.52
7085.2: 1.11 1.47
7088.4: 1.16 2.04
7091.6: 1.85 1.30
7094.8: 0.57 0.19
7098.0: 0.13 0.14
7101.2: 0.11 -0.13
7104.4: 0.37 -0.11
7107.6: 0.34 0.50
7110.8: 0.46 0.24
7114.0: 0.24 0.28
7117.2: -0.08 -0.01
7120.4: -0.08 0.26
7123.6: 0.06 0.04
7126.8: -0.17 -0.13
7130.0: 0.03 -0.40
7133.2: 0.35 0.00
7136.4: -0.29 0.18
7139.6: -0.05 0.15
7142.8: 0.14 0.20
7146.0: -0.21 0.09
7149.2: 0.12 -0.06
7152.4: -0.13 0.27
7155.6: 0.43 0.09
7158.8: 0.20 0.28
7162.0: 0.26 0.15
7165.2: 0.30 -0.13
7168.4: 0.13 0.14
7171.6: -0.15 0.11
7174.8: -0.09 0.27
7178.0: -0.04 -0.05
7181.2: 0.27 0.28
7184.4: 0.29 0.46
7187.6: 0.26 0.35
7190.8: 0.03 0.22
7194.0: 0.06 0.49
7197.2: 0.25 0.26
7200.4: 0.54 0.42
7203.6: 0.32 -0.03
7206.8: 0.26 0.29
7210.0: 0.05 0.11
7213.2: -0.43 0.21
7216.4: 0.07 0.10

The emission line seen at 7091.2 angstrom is [O II] 3727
